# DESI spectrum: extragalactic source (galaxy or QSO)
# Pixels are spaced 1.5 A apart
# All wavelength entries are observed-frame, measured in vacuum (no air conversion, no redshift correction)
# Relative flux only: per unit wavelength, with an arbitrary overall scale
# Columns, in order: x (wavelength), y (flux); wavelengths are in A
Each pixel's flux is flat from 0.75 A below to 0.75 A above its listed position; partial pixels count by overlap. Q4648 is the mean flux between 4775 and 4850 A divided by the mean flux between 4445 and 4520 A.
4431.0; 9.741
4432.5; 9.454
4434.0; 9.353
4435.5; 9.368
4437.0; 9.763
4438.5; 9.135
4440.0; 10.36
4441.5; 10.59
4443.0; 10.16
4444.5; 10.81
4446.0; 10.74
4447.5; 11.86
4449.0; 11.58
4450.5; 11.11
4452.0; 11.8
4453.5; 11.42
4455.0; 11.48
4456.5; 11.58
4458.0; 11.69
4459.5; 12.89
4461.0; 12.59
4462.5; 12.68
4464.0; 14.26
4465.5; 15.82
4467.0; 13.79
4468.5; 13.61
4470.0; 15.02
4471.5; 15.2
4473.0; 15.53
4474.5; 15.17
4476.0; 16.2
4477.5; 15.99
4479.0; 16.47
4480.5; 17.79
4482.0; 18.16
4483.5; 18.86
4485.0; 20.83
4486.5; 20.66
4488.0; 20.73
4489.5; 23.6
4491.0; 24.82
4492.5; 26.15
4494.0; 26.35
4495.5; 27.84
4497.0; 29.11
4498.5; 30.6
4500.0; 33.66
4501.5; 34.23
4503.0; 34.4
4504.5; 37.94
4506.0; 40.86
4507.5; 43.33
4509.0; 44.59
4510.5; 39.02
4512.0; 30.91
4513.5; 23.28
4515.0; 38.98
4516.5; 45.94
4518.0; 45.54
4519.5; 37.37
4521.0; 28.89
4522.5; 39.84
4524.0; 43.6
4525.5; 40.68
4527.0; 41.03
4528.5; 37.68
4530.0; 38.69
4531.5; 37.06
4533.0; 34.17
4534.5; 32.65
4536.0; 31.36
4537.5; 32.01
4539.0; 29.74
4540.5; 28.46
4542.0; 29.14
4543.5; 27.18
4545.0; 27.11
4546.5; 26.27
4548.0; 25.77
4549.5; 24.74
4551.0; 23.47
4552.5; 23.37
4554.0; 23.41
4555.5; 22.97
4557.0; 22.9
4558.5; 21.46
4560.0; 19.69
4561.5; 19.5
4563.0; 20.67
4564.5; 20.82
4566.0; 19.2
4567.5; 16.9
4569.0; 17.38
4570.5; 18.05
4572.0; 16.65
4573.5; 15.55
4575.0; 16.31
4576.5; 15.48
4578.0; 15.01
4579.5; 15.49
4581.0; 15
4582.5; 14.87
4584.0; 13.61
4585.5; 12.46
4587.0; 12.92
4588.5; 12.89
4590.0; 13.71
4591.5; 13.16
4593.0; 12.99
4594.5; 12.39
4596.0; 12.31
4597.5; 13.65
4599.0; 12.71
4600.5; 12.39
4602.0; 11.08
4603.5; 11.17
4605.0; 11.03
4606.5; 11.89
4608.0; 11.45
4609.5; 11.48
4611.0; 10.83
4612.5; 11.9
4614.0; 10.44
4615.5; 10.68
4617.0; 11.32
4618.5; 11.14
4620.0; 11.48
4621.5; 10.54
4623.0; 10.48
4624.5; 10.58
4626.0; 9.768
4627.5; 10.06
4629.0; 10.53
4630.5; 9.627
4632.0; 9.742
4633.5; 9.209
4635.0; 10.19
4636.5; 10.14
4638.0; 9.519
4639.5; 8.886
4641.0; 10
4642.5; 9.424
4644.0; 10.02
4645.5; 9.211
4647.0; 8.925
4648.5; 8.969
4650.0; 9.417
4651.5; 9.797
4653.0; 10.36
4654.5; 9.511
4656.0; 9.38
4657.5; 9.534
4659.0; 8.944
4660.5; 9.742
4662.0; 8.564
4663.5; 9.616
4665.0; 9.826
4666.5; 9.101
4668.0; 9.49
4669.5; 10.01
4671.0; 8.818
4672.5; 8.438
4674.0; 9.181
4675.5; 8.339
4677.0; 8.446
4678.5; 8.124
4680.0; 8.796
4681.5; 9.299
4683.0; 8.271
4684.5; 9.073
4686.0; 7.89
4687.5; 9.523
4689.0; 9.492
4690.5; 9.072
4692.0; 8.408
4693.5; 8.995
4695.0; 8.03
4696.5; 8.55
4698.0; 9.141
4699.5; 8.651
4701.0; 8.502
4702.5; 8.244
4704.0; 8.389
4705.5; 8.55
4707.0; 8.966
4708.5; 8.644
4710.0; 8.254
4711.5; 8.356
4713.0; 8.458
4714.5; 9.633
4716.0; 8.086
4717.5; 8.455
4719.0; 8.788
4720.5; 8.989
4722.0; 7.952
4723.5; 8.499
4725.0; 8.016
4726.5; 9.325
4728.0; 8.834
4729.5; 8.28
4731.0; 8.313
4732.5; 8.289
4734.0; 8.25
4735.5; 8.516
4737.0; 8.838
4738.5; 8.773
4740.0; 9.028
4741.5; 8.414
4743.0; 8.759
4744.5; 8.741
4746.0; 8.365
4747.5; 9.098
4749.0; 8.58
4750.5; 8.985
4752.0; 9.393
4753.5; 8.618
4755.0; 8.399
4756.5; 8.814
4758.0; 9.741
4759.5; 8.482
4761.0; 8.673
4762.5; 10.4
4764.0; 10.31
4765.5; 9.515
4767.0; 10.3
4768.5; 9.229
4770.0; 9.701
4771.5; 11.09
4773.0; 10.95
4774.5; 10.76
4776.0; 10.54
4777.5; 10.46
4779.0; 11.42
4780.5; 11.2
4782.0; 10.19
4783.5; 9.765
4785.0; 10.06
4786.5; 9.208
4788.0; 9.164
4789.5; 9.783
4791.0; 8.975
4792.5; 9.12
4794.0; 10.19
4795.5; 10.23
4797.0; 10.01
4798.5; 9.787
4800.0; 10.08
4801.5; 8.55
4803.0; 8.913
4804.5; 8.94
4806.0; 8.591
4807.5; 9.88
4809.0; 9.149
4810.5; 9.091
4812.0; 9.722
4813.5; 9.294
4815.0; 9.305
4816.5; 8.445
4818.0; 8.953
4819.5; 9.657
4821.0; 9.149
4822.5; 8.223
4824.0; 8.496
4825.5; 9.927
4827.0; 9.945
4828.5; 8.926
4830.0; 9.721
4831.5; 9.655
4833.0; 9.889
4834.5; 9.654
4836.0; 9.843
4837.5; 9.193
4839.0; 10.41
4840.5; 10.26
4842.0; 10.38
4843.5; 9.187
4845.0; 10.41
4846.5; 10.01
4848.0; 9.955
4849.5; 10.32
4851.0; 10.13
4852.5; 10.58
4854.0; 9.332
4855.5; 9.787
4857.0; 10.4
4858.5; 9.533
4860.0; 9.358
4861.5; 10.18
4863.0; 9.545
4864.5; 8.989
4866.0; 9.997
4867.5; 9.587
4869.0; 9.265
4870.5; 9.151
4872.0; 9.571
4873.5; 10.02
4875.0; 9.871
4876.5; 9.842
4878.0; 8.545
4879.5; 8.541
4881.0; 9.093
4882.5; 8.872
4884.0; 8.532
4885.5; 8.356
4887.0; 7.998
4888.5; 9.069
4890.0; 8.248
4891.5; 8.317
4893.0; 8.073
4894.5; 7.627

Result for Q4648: 0.42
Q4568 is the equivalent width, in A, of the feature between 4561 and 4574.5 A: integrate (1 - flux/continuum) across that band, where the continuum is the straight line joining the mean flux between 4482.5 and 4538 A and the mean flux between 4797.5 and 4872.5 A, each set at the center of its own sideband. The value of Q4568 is 5.1 A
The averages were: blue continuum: 33.4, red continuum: 9.55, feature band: 18.2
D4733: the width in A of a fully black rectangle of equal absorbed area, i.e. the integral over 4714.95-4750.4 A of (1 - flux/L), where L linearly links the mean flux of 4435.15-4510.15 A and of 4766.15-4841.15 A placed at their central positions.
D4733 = 9.5 A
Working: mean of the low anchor 19.2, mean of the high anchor 9.68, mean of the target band 8.59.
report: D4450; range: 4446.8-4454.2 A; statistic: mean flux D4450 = 11.6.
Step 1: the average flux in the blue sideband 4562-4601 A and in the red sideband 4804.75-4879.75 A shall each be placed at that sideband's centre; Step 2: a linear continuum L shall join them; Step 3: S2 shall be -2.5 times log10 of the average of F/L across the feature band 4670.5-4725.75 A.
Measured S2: 0.415 mag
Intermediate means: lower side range 15.1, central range 8.63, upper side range 9.56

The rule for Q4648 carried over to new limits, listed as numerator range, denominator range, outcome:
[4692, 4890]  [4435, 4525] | 0.42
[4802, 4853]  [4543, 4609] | 0.56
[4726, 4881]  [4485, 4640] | 0.43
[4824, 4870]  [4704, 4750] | 1.14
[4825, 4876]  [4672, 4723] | 1.13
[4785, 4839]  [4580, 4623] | 0.77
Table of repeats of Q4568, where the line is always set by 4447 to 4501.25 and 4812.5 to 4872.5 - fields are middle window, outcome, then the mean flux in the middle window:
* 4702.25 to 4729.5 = 8.48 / 8.58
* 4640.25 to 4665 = 7.84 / 9.47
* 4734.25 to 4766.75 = 7.47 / 8.98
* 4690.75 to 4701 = 3.38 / 8.64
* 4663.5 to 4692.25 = 9.41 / 8.95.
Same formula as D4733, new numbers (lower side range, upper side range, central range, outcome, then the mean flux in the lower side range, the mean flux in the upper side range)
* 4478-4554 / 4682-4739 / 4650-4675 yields 8.4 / 31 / 8.62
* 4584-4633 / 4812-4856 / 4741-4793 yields 3.1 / 11.5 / 9.62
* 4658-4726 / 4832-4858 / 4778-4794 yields -0.7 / 8.77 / 9.98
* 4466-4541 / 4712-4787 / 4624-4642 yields 8.6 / 29.3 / 9.23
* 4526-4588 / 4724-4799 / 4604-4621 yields 7.2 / 23.3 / 9.39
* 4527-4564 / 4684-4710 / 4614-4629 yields 6.2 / 27.7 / 8.7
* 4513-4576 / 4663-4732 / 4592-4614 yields 9.4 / 28.2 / 8.74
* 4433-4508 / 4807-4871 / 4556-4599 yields -0.8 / 18.2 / 9.6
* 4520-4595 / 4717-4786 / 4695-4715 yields 6.4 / 23.6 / 9.27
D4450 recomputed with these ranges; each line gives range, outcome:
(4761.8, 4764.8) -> 10.3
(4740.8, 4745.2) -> 8.64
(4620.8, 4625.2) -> 10.5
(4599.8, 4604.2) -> 11.5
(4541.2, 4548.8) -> 27.1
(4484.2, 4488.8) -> 20.8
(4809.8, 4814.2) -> 9.37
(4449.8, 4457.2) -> 11.5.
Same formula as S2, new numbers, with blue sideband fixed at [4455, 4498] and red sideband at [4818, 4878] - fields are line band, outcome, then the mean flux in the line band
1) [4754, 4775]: 0.185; 9.71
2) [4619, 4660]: 0.412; 9.79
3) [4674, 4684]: 0.484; 8.61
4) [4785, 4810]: 0.148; 9.43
